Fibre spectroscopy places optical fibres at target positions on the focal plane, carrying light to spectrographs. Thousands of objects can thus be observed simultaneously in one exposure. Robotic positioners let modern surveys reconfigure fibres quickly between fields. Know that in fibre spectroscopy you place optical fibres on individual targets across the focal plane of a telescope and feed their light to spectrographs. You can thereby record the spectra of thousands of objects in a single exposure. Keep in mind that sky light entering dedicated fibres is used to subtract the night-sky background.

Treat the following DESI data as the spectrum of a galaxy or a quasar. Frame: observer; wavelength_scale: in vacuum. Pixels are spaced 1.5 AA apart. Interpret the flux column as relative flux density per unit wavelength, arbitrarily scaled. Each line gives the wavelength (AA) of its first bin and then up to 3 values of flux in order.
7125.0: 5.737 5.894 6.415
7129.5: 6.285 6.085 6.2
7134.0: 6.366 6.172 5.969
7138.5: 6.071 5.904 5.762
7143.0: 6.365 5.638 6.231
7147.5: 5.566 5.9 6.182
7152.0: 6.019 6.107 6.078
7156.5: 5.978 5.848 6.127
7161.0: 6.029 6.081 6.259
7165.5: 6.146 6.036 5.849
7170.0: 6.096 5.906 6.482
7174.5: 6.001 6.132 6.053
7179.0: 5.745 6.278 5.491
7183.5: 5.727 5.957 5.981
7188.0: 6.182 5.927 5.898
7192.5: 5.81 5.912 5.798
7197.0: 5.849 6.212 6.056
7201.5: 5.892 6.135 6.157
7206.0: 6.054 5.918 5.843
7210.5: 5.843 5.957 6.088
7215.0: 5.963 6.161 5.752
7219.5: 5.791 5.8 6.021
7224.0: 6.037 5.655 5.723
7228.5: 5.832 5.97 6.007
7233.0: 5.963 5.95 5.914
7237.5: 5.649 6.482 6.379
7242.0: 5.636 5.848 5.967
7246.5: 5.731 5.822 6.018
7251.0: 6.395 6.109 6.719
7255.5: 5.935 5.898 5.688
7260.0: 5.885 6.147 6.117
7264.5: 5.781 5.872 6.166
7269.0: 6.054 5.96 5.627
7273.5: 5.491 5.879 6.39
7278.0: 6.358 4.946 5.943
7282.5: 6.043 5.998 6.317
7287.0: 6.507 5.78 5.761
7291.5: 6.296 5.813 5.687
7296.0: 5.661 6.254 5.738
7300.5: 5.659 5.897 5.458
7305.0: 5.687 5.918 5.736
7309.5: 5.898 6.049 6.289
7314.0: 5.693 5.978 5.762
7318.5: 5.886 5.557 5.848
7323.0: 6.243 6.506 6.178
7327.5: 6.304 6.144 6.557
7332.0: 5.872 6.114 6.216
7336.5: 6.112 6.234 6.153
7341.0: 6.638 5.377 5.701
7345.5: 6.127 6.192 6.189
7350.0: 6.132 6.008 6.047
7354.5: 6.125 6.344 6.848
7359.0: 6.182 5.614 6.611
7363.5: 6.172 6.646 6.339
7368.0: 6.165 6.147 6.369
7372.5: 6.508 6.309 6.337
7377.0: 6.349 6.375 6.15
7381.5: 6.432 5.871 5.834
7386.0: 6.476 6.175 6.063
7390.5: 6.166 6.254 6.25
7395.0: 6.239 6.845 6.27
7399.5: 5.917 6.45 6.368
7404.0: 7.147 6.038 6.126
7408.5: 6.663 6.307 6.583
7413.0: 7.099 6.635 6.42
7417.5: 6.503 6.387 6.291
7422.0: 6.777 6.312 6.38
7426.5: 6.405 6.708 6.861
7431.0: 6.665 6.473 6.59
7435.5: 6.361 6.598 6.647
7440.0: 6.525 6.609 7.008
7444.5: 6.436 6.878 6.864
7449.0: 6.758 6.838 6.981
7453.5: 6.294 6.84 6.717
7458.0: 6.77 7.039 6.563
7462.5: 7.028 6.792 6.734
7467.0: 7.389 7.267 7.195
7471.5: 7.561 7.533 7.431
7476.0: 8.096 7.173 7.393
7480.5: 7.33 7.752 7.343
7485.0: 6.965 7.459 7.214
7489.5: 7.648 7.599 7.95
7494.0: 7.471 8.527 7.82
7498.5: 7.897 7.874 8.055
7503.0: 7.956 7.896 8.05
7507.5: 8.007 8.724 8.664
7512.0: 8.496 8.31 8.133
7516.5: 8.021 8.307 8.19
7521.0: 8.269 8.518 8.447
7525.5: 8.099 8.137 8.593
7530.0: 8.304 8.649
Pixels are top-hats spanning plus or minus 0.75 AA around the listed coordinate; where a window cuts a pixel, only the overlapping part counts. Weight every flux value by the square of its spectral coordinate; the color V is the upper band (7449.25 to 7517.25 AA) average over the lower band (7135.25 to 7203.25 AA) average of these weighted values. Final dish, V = 1.4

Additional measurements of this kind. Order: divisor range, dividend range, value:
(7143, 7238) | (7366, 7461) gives 1.15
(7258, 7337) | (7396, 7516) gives 1.24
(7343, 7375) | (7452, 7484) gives 1.18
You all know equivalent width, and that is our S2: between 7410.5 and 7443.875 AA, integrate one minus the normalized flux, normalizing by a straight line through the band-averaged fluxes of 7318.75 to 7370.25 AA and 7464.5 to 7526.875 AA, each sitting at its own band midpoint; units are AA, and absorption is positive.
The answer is 2.31 AA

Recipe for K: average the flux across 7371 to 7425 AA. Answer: 6.37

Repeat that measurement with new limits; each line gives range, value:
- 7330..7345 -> 6.09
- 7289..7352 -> 5.99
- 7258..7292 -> 5.96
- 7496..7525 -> 8.19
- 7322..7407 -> 6.24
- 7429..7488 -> 6.97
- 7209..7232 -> 5.9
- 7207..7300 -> 5.95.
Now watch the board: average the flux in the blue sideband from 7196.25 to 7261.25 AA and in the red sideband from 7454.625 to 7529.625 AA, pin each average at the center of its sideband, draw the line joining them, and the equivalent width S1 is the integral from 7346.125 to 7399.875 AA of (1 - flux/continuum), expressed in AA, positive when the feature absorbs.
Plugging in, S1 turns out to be 5.2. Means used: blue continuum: 5.97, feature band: 6.25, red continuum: 7.71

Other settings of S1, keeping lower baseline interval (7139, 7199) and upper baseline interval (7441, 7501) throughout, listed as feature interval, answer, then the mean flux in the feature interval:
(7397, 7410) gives 1.1 AA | 6.38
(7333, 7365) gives 2.7 AA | 6.16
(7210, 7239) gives 1.4 AA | 5.91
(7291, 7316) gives 2.6 AA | 5.86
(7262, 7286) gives 1.8 AA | 5.93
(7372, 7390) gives 1.6 AA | 6.24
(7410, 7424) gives 0.9 AA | 6.55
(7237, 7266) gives 1.5 AA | 6.01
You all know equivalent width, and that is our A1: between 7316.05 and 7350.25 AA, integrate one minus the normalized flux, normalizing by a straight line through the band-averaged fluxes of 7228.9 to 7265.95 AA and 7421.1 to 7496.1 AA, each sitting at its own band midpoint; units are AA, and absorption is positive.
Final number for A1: 1.7 AA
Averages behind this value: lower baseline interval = 6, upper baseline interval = 7.01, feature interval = 6.09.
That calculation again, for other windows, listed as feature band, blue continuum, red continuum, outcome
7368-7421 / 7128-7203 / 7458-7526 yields 6.4 AA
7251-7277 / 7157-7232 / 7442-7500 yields 1.2 AA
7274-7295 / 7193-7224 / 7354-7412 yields 0.5 AA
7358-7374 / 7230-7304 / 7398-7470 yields 0.2 AA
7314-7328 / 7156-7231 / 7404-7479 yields 0.8 AA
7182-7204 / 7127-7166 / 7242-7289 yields 0.3 AA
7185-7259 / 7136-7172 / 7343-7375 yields 1.4 AA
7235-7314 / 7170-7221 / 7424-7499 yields 4.3 AA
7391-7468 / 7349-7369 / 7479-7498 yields 4.1 AA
